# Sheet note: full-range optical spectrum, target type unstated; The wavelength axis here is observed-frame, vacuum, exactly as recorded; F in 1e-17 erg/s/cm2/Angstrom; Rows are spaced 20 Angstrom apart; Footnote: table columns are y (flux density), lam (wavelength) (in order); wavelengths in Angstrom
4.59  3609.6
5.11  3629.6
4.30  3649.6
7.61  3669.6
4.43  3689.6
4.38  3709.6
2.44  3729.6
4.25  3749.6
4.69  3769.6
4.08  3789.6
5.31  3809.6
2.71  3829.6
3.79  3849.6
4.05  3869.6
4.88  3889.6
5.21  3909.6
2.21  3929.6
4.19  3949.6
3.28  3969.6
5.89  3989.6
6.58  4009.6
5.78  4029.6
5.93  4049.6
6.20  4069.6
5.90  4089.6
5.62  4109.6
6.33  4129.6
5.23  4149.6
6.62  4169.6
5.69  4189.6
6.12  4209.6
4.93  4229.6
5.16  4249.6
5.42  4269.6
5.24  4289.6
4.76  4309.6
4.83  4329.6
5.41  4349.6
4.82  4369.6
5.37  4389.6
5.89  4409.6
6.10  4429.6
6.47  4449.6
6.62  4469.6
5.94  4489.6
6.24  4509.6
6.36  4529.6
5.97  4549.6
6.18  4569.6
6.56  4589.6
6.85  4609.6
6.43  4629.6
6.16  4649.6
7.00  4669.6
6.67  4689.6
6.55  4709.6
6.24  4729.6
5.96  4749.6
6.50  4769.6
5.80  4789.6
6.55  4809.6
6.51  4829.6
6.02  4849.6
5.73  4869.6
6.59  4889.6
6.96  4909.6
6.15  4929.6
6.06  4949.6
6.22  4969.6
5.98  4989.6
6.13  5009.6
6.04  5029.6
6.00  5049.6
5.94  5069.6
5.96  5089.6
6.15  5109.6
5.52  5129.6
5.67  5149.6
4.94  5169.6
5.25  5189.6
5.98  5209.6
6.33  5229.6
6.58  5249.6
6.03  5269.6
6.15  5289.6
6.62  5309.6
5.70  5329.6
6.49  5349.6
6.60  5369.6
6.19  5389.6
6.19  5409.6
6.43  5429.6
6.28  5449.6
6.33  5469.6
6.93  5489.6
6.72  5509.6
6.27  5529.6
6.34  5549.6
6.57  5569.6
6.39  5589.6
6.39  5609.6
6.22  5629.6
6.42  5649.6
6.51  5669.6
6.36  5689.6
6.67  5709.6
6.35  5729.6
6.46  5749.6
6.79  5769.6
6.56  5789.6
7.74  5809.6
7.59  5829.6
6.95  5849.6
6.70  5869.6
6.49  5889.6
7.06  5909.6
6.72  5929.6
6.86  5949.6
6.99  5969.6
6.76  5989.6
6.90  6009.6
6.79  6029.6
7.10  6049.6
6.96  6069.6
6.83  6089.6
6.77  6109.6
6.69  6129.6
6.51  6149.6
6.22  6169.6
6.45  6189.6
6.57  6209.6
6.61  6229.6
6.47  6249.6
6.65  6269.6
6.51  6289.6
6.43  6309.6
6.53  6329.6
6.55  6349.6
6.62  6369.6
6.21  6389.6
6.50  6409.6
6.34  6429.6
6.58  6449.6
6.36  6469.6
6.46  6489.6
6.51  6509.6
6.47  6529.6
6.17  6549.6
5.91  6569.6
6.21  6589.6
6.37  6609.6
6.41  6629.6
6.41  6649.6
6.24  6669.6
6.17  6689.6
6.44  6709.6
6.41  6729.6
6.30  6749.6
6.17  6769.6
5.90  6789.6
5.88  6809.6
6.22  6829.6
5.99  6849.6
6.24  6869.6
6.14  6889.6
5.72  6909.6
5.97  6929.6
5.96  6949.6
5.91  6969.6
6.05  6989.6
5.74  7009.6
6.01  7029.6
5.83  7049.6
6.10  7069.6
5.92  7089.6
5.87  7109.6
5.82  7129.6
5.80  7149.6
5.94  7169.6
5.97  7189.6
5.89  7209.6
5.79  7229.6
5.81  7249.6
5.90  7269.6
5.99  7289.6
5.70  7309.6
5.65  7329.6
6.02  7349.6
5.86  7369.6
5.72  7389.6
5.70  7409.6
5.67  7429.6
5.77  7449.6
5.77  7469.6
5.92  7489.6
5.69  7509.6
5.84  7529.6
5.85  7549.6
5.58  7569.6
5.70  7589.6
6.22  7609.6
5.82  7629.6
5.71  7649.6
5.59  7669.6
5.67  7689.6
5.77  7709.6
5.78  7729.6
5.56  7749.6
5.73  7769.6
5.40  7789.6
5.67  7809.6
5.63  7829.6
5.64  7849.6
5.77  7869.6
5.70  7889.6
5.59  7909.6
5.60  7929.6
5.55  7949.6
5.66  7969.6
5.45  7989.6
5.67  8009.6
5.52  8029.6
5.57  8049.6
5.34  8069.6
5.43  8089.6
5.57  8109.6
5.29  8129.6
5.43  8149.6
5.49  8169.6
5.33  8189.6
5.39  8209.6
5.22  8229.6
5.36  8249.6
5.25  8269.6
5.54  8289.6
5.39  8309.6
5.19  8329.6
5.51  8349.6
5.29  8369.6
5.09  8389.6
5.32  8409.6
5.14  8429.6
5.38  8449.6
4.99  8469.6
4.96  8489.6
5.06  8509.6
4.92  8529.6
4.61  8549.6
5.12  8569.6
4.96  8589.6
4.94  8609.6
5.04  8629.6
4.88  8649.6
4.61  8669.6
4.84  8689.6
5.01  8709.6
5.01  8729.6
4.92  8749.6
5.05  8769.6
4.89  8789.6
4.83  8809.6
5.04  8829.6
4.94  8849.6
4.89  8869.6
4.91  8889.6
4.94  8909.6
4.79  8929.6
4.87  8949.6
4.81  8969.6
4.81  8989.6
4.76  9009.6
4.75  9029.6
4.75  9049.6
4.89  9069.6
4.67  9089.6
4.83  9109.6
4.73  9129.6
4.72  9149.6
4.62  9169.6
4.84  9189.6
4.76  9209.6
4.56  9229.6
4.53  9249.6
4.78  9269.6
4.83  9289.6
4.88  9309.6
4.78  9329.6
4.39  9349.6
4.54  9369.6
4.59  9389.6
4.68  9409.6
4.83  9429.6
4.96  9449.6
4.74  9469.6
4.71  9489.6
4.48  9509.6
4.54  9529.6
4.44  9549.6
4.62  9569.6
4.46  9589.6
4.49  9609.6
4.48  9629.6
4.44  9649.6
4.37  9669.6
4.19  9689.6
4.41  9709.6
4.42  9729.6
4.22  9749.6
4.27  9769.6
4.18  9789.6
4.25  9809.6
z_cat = 0.000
